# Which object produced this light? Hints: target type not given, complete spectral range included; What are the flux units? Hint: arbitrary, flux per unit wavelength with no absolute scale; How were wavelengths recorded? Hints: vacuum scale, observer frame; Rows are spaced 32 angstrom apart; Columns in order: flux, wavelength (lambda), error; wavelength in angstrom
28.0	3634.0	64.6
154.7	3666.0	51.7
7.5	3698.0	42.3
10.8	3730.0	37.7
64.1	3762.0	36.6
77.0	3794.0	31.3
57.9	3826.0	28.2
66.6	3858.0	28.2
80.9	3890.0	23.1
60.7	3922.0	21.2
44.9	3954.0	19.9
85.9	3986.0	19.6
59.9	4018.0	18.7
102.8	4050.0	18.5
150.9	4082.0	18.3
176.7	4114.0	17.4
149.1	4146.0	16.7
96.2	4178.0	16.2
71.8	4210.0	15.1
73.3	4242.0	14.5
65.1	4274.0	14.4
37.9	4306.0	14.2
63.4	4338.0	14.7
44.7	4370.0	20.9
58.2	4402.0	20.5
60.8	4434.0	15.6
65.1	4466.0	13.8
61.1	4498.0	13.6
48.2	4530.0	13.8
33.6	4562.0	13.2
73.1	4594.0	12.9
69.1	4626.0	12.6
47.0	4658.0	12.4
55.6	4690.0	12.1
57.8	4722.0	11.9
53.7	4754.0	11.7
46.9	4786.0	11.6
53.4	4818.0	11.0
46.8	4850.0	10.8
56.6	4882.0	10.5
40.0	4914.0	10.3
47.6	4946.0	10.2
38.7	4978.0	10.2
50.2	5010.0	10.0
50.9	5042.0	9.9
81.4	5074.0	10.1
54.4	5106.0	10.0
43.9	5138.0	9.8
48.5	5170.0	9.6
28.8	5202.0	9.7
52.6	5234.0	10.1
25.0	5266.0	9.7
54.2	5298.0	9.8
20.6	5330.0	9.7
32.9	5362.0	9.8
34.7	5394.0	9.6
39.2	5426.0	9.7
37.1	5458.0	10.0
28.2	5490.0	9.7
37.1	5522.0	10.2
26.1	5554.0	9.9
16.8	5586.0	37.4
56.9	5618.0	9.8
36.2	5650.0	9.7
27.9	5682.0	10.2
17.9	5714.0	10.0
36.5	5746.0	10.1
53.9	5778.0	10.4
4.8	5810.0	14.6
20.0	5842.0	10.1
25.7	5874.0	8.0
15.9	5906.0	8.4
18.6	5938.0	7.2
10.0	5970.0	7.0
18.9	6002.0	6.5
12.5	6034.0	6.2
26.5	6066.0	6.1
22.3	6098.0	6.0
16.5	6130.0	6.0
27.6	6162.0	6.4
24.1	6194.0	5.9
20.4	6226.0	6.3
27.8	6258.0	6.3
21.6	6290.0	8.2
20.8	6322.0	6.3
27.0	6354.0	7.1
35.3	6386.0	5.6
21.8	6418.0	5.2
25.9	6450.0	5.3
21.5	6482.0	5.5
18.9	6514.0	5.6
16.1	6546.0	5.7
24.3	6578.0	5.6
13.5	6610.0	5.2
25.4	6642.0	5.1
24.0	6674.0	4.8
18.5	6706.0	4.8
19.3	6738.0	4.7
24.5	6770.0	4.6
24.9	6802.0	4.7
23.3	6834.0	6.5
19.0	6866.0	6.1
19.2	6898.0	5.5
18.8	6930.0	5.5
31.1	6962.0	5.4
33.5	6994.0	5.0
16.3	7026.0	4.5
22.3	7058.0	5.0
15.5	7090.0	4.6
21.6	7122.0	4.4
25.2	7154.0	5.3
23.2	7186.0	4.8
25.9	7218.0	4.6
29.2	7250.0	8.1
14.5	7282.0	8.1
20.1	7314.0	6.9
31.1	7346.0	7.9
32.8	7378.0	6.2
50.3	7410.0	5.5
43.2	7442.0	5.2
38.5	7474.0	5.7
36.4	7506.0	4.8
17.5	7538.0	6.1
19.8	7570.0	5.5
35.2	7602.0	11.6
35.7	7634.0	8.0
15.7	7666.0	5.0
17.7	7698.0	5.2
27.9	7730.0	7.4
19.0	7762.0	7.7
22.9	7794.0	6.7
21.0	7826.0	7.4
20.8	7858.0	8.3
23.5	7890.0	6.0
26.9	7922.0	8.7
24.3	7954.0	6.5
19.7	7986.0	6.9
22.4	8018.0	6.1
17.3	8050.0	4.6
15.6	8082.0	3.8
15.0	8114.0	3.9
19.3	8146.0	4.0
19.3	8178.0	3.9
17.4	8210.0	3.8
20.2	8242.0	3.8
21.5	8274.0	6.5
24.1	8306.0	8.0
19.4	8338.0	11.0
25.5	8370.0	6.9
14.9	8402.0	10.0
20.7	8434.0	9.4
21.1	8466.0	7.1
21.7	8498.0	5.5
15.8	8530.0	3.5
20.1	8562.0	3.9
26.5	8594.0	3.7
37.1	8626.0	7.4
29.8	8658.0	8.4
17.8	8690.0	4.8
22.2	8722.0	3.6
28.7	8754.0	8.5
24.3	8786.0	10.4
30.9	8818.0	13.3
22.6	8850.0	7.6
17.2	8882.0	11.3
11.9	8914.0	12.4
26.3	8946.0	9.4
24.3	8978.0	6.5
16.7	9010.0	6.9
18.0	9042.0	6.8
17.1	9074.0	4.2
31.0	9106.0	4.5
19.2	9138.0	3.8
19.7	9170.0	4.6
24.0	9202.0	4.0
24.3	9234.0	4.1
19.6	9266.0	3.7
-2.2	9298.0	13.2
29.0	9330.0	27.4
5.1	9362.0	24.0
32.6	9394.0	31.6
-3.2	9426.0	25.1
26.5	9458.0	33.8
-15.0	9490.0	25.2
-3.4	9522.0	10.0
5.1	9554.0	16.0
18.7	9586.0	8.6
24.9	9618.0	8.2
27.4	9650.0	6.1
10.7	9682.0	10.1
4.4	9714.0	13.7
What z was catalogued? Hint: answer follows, 1.66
